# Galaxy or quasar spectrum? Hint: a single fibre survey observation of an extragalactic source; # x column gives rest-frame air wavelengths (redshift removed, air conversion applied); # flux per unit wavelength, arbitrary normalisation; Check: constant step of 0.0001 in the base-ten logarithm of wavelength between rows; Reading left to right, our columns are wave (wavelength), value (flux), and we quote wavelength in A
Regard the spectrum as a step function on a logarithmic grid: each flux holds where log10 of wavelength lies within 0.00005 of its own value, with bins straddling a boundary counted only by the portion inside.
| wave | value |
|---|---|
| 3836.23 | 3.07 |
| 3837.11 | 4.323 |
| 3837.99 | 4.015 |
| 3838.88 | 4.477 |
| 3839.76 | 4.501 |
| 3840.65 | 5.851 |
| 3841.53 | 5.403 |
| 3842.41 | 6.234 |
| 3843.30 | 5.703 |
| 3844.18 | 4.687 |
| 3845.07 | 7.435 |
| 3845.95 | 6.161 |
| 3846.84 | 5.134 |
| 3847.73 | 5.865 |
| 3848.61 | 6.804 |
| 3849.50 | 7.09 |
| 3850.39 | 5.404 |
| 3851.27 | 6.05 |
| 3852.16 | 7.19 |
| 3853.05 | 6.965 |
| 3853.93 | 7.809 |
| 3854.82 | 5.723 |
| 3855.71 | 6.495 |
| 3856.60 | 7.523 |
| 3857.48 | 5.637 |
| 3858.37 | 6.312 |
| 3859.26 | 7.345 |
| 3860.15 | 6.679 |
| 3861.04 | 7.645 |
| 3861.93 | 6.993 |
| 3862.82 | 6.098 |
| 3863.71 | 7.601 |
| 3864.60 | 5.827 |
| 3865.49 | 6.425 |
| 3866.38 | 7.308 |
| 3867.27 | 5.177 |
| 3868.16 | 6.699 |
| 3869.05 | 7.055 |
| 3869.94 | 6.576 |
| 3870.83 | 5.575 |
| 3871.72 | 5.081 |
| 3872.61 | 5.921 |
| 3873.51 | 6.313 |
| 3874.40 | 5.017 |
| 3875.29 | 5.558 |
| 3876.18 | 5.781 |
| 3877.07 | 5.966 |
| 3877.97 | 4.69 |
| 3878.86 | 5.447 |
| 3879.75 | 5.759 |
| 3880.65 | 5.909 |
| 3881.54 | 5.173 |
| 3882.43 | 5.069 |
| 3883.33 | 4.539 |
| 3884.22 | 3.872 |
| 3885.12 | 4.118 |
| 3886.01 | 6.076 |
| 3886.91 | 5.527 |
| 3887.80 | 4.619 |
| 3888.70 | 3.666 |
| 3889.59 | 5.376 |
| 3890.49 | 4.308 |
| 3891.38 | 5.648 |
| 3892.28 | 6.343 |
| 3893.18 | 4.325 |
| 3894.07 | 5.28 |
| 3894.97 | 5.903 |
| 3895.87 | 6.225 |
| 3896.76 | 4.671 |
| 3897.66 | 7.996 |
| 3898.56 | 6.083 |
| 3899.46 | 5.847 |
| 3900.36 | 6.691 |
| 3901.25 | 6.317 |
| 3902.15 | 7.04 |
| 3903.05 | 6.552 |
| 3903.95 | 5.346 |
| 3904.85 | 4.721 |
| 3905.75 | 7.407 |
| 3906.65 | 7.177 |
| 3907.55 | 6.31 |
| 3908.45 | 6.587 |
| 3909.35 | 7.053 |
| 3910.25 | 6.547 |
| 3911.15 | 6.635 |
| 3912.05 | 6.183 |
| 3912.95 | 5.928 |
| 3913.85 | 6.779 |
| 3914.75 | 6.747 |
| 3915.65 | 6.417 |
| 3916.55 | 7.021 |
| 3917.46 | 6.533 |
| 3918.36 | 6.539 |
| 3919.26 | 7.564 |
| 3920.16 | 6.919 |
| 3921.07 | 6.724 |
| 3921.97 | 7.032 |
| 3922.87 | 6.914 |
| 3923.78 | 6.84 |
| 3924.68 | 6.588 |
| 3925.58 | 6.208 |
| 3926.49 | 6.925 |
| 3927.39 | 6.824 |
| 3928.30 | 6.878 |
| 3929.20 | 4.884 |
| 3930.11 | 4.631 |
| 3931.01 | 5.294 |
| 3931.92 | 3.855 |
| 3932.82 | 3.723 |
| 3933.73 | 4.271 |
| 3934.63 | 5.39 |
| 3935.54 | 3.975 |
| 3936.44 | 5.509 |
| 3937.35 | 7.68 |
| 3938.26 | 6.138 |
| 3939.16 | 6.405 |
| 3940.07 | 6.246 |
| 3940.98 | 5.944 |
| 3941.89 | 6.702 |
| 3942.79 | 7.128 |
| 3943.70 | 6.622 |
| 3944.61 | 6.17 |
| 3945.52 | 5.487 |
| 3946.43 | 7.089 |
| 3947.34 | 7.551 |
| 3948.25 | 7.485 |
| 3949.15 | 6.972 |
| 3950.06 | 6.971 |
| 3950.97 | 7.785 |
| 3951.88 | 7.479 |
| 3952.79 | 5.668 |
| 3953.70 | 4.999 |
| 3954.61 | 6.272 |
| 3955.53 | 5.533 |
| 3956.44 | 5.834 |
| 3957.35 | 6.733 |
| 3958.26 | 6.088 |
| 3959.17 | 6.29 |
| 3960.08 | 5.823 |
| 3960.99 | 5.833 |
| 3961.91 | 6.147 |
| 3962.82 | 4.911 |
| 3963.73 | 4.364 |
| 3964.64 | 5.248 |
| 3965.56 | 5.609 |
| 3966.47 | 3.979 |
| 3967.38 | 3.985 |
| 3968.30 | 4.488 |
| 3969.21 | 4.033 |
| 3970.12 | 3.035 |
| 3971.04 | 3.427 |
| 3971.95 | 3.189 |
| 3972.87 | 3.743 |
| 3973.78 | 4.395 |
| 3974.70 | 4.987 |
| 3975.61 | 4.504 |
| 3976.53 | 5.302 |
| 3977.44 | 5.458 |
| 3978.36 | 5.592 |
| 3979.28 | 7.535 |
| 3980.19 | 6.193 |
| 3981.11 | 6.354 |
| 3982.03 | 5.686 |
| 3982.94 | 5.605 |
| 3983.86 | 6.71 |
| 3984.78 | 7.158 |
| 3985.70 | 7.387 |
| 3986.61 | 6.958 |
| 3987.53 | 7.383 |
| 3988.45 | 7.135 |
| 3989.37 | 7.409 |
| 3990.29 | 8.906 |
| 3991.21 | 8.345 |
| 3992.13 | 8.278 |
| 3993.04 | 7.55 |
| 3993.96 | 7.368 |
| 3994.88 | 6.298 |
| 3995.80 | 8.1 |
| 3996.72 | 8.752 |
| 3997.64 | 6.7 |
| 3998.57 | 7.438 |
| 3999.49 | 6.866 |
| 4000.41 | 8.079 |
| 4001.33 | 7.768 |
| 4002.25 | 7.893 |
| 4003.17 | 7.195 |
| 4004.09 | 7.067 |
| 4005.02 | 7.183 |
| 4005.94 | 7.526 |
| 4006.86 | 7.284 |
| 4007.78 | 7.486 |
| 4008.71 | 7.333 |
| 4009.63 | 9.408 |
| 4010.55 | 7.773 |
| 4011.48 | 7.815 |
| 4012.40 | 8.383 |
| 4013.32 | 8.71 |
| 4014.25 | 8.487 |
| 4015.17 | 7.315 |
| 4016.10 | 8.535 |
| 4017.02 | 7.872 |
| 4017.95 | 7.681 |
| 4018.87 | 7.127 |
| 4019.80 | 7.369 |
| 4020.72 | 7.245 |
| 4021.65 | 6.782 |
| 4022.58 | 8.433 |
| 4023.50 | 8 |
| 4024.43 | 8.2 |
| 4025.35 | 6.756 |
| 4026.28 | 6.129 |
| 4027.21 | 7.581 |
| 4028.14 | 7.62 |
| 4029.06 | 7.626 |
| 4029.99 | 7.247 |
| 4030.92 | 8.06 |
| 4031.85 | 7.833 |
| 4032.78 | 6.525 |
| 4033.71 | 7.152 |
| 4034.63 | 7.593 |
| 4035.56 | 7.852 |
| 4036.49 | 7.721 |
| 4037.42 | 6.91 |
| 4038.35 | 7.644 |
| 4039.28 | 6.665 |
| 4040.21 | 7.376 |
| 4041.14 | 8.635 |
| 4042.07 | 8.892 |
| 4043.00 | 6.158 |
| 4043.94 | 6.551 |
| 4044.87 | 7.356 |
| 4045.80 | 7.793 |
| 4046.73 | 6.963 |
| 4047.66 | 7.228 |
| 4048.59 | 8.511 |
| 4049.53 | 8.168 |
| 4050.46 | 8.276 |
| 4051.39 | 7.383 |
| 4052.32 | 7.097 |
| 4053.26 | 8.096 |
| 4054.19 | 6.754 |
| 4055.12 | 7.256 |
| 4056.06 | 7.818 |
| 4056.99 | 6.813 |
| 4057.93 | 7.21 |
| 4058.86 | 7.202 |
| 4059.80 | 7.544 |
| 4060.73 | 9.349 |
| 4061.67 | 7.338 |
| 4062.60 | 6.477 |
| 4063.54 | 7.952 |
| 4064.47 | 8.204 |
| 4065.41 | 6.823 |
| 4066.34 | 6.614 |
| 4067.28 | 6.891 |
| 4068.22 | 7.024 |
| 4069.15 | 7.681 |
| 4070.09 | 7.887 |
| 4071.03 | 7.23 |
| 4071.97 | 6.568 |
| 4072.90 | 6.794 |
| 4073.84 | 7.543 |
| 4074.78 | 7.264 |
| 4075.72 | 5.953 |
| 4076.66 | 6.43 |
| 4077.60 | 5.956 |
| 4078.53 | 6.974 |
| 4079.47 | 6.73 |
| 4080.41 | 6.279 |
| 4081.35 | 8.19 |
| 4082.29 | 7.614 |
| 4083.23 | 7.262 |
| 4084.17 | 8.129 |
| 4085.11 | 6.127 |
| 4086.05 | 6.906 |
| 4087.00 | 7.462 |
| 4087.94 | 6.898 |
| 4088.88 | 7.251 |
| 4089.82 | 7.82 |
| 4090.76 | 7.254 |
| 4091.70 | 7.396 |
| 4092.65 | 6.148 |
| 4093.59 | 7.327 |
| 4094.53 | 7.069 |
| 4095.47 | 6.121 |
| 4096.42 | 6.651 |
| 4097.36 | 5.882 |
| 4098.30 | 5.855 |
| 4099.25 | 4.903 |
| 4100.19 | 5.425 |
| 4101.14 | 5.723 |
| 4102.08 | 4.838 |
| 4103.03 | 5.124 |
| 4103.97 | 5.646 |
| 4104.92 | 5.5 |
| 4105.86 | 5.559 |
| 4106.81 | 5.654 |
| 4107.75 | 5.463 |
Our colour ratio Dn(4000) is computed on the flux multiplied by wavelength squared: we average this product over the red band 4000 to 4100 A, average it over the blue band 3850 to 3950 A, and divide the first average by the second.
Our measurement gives 1.30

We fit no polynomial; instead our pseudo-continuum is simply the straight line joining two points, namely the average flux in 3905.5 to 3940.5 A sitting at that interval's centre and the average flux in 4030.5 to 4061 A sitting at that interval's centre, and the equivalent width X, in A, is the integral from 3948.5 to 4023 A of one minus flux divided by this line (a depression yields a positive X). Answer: 3.28 A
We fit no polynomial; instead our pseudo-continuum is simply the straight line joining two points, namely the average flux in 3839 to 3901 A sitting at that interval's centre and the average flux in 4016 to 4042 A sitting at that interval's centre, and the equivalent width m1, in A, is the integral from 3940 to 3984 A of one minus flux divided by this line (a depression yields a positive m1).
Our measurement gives 7.33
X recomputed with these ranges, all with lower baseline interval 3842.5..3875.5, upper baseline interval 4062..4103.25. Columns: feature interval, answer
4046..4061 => -1.9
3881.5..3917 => 3.2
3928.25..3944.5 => 2.2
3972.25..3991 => 1.1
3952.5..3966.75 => 2.1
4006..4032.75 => -4.1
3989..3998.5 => -1.6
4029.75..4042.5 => -1.7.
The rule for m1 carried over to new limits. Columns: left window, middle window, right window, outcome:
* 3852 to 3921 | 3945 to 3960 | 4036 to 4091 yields 0.1 A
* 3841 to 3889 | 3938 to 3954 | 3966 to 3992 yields -2.3 A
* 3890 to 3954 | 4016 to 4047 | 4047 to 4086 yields -1.9 A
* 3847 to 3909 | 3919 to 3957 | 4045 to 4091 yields 1.1 A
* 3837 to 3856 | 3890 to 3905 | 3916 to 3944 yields 0.4 A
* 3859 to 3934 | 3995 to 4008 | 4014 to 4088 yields -1.1 A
